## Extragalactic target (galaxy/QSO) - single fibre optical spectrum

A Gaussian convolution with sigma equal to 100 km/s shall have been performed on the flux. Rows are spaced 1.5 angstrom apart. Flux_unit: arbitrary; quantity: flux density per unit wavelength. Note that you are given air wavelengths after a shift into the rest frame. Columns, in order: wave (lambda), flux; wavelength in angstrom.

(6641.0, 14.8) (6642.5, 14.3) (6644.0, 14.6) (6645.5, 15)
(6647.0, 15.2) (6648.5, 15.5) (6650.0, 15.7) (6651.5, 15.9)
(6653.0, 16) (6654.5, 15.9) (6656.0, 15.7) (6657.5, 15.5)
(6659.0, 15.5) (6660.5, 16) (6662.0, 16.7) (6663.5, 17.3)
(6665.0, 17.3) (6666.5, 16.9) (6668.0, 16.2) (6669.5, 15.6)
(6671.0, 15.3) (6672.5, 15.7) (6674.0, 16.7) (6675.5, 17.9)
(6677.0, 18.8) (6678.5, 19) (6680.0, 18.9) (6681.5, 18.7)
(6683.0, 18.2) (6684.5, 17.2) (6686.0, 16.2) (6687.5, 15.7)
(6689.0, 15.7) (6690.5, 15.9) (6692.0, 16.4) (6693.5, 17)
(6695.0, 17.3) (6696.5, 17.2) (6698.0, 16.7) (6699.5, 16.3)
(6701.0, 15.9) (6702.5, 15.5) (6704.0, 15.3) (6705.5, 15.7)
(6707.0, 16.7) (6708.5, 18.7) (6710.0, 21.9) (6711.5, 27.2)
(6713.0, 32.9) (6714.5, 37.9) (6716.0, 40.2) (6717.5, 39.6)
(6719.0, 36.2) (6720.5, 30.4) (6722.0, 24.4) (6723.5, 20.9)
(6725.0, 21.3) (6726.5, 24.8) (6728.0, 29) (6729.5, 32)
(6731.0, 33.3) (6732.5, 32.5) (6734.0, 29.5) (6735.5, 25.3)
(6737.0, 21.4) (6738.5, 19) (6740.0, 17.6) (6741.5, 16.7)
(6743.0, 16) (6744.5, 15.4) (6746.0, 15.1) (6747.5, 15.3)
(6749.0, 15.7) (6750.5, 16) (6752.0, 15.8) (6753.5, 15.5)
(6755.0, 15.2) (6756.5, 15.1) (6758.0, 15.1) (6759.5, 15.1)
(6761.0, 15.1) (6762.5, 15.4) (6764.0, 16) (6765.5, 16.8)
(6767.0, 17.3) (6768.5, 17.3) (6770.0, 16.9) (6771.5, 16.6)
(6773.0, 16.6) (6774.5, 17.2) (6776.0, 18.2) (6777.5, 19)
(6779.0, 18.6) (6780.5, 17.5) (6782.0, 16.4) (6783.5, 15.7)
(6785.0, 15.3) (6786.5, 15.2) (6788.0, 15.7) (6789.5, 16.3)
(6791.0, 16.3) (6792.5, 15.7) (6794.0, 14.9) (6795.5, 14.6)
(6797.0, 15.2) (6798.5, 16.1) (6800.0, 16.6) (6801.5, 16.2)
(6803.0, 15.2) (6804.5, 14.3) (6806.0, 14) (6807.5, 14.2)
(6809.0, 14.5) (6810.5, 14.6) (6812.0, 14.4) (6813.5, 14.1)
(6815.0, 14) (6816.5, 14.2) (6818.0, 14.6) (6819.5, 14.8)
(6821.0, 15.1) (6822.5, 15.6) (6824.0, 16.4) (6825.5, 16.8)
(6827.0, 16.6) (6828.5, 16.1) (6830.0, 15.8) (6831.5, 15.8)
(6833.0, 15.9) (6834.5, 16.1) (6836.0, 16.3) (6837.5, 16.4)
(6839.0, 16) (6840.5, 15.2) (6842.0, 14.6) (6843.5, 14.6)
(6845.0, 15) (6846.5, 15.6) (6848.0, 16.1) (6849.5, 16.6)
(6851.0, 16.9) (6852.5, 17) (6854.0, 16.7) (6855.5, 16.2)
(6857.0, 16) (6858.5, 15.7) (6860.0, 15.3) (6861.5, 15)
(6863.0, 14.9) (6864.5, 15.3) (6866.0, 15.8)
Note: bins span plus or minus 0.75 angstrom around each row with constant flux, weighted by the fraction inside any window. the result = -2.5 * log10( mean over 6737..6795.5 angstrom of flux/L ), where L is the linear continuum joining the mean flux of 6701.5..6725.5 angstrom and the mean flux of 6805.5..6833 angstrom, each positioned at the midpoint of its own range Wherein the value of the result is 0.241 mag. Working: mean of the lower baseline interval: 25.9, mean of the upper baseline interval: 15.1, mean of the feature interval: 16.3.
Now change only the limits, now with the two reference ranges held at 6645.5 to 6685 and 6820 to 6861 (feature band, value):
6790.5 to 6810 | 0.06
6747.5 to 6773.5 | 0.02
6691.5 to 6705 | 0.01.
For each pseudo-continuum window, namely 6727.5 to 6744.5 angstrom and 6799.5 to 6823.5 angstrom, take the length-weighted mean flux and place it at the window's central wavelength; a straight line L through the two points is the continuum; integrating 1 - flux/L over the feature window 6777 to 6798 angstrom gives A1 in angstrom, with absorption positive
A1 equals 1.97 angstrom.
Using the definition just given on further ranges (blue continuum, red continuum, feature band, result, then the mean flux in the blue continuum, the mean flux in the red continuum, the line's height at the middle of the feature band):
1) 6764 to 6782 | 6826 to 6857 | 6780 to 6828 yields 4.0 angstrom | 17.4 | 16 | 16.7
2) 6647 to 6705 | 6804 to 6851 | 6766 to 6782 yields -1.7 angstrom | 16.5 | 15.3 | 15.8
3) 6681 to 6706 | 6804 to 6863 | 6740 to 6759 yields 0.5 angstrom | 16.5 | 15.5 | 16.1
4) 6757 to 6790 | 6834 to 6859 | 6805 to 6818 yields 1.6 angstrom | 16.5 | 15.9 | 16.2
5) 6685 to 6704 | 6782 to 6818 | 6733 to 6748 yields -3.4 angstrom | 16.3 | 15.1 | 15.8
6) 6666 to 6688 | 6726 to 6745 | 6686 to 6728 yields -2.8 angstrom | 17.2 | 24.1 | 20.7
